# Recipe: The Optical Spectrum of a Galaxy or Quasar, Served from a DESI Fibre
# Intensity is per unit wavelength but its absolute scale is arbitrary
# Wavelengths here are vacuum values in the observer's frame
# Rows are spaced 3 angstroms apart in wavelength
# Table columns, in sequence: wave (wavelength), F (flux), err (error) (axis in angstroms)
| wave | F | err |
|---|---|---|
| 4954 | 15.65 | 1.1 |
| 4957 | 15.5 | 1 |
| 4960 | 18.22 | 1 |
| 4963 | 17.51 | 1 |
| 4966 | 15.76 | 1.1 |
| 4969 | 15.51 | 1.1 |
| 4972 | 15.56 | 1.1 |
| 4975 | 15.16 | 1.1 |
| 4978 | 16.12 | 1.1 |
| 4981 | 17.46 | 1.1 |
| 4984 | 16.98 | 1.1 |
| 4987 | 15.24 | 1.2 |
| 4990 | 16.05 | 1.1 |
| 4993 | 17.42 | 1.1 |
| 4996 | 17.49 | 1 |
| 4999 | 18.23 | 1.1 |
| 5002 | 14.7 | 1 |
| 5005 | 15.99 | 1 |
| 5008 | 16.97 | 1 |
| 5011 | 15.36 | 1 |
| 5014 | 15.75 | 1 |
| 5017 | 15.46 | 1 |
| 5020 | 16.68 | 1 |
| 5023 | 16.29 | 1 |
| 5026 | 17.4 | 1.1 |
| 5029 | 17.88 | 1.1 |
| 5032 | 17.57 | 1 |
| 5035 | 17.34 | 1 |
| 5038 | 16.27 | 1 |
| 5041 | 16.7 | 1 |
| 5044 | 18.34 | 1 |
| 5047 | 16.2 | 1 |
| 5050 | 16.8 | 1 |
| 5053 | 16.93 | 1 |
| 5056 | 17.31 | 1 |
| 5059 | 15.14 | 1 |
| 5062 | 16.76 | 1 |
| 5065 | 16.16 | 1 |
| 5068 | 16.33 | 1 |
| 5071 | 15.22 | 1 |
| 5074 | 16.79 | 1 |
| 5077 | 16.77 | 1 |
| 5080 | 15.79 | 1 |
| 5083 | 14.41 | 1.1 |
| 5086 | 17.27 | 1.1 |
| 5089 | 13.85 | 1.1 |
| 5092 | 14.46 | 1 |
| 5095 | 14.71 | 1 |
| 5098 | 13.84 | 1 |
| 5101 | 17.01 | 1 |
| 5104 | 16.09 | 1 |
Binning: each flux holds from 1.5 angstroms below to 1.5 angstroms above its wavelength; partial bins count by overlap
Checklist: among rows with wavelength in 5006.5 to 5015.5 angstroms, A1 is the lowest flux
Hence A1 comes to 15.36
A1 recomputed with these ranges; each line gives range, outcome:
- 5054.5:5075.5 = 15.14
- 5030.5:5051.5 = 16.2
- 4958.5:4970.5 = 15.51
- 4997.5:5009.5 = 14.7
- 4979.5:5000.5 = 15.24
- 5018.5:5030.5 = 16.29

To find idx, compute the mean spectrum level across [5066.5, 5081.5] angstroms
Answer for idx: 16.2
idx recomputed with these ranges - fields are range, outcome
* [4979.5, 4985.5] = 17.2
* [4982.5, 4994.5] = 16.4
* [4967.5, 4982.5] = 16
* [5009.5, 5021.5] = 15.8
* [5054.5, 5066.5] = 16.3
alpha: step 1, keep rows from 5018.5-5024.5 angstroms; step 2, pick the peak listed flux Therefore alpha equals 16.68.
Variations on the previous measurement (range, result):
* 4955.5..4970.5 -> 18.22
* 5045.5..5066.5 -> 17.31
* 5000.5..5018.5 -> 16.97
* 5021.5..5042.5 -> 17.88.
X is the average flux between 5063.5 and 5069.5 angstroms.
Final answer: 16.2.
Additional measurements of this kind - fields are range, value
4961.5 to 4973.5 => 16.1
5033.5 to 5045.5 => 17.2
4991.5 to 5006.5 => 16.8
